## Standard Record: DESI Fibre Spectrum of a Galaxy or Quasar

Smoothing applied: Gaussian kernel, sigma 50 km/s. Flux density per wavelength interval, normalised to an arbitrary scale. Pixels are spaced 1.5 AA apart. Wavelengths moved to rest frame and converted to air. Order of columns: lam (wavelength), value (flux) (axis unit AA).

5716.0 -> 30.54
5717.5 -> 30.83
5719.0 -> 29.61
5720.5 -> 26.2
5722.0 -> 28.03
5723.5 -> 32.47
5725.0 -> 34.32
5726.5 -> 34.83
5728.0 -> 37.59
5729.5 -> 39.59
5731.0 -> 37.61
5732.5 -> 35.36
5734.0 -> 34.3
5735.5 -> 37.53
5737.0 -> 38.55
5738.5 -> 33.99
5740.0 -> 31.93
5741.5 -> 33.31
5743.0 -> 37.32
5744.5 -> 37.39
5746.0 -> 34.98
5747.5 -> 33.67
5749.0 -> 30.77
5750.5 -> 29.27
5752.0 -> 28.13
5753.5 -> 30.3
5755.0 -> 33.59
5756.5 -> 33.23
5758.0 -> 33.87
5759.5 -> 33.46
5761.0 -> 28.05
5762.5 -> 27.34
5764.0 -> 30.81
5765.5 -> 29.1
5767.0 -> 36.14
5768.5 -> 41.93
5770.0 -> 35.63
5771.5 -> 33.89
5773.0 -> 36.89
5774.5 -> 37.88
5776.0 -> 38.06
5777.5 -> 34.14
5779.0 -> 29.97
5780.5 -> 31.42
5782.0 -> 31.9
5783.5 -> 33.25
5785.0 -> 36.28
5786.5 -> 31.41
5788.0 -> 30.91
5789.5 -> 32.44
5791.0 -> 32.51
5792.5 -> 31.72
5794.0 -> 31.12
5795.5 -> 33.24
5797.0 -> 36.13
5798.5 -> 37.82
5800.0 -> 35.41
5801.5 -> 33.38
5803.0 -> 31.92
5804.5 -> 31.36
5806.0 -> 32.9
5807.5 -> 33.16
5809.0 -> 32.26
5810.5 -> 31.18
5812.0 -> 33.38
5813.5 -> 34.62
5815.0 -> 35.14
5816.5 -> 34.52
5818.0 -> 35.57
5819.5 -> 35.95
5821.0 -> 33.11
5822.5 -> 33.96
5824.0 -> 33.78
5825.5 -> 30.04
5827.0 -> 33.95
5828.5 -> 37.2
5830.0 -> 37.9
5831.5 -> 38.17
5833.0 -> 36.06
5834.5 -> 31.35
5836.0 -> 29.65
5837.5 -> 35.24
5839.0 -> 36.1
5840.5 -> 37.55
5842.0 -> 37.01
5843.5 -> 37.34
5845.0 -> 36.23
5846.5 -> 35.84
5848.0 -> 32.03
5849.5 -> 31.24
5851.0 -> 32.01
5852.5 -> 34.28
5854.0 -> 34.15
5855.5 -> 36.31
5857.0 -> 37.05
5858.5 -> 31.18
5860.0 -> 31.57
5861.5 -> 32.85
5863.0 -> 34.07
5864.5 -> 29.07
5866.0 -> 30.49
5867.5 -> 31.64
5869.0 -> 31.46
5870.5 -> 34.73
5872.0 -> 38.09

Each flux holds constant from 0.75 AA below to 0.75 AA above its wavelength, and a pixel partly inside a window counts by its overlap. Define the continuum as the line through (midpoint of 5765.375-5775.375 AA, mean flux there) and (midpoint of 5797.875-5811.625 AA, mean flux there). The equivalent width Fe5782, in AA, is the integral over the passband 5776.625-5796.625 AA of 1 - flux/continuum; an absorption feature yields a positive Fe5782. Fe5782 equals 1.4 AA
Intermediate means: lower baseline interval 36.4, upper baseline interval 33.2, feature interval 32.4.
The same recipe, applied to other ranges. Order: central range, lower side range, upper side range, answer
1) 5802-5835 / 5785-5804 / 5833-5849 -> 0.1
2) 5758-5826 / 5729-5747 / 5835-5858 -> 3.6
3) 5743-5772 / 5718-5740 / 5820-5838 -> 1.2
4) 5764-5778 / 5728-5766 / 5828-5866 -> -0.9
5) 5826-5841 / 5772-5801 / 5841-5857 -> -0.3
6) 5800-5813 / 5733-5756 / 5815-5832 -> 0.7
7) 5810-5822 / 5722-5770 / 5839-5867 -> -0.1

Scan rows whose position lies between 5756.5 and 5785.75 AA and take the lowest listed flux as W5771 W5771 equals 27.34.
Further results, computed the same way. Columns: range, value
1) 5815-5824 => 33.11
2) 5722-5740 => 28.03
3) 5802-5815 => 31.18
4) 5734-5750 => 30.77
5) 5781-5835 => 30.04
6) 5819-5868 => 29.07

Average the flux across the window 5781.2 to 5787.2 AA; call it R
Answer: 33.2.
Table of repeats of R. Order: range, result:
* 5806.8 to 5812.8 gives 32.5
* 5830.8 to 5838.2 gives 34.1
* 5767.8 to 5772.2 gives 37.1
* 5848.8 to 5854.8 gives 33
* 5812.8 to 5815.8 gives 34.9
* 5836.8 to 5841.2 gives 36.3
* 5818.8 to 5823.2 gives 34.3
